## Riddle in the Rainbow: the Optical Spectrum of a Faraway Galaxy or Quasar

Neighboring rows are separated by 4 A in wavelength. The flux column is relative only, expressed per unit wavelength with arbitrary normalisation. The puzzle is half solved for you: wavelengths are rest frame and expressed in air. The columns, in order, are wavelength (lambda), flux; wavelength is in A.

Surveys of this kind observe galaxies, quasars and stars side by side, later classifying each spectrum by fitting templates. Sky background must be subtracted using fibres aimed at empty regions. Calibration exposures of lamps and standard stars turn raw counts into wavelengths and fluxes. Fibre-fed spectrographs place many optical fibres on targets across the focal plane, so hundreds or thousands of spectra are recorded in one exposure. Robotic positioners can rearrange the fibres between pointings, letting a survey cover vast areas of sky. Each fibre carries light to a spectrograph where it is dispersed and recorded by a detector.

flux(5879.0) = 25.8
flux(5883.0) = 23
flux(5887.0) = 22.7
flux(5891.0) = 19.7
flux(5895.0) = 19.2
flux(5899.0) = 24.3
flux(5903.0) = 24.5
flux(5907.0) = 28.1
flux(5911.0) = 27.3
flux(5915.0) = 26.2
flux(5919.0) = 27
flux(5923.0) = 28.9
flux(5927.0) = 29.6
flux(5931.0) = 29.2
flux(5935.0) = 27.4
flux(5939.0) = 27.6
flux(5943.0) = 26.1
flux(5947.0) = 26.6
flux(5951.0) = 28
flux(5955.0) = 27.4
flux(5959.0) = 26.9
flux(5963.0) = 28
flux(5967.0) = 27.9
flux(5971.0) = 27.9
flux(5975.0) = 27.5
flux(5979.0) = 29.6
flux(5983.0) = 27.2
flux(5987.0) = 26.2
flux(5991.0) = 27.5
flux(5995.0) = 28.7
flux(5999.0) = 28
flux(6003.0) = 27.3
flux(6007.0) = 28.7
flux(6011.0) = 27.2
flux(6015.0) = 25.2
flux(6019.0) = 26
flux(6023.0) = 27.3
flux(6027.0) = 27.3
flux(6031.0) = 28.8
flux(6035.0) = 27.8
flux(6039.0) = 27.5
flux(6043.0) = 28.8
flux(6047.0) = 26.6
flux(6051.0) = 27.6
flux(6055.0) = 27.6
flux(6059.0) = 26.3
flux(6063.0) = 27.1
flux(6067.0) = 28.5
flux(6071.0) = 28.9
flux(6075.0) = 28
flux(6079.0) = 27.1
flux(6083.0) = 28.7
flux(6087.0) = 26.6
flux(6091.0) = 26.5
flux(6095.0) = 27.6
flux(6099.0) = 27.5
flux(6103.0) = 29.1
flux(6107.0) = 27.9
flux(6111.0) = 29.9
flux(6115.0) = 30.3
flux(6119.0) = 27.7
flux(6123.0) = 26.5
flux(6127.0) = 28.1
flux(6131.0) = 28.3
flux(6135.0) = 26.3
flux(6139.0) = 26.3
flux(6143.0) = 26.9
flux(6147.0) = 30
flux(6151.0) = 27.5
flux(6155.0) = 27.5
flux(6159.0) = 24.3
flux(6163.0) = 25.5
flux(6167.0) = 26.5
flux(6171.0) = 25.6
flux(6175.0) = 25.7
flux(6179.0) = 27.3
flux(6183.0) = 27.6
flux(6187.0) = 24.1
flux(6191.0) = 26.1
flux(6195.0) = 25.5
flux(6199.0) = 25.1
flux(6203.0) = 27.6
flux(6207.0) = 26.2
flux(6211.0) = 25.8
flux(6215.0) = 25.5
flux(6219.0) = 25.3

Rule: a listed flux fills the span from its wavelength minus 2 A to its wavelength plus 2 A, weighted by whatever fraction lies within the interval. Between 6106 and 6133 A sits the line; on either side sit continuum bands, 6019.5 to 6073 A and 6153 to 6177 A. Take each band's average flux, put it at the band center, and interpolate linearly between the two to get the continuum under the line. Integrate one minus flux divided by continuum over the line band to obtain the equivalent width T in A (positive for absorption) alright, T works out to -1.9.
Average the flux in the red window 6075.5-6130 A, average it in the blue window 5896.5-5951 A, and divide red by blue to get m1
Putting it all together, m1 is 1.03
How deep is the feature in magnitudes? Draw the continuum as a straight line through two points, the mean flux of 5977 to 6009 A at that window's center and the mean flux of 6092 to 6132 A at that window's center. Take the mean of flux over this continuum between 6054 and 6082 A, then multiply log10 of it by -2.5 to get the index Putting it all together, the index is 0.02 mag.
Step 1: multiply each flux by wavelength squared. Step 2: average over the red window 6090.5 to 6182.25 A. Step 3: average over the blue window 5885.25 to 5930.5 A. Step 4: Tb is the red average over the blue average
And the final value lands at 1.2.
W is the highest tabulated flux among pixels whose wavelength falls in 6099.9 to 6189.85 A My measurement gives 30.3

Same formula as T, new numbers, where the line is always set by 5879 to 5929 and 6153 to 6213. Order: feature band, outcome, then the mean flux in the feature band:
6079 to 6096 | -1.06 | 27.3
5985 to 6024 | -2.75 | 27.2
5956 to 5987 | -2.98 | 27.7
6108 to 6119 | -1.57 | 29.5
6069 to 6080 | -1.04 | 28.1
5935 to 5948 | -0.87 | 26.9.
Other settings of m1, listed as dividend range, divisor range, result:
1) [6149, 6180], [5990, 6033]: 0.95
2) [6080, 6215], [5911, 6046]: 0.98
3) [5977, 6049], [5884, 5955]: 1.06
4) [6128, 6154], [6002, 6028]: 1.02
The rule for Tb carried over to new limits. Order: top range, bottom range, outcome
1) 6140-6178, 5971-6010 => 1.01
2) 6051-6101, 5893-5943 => 1.09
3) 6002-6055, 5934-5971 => 1.03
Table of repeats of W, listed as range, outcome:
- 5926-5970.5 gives 29.6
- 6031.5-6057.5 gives 28.8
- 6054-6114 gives 29.9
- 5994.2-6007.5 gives 28.7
